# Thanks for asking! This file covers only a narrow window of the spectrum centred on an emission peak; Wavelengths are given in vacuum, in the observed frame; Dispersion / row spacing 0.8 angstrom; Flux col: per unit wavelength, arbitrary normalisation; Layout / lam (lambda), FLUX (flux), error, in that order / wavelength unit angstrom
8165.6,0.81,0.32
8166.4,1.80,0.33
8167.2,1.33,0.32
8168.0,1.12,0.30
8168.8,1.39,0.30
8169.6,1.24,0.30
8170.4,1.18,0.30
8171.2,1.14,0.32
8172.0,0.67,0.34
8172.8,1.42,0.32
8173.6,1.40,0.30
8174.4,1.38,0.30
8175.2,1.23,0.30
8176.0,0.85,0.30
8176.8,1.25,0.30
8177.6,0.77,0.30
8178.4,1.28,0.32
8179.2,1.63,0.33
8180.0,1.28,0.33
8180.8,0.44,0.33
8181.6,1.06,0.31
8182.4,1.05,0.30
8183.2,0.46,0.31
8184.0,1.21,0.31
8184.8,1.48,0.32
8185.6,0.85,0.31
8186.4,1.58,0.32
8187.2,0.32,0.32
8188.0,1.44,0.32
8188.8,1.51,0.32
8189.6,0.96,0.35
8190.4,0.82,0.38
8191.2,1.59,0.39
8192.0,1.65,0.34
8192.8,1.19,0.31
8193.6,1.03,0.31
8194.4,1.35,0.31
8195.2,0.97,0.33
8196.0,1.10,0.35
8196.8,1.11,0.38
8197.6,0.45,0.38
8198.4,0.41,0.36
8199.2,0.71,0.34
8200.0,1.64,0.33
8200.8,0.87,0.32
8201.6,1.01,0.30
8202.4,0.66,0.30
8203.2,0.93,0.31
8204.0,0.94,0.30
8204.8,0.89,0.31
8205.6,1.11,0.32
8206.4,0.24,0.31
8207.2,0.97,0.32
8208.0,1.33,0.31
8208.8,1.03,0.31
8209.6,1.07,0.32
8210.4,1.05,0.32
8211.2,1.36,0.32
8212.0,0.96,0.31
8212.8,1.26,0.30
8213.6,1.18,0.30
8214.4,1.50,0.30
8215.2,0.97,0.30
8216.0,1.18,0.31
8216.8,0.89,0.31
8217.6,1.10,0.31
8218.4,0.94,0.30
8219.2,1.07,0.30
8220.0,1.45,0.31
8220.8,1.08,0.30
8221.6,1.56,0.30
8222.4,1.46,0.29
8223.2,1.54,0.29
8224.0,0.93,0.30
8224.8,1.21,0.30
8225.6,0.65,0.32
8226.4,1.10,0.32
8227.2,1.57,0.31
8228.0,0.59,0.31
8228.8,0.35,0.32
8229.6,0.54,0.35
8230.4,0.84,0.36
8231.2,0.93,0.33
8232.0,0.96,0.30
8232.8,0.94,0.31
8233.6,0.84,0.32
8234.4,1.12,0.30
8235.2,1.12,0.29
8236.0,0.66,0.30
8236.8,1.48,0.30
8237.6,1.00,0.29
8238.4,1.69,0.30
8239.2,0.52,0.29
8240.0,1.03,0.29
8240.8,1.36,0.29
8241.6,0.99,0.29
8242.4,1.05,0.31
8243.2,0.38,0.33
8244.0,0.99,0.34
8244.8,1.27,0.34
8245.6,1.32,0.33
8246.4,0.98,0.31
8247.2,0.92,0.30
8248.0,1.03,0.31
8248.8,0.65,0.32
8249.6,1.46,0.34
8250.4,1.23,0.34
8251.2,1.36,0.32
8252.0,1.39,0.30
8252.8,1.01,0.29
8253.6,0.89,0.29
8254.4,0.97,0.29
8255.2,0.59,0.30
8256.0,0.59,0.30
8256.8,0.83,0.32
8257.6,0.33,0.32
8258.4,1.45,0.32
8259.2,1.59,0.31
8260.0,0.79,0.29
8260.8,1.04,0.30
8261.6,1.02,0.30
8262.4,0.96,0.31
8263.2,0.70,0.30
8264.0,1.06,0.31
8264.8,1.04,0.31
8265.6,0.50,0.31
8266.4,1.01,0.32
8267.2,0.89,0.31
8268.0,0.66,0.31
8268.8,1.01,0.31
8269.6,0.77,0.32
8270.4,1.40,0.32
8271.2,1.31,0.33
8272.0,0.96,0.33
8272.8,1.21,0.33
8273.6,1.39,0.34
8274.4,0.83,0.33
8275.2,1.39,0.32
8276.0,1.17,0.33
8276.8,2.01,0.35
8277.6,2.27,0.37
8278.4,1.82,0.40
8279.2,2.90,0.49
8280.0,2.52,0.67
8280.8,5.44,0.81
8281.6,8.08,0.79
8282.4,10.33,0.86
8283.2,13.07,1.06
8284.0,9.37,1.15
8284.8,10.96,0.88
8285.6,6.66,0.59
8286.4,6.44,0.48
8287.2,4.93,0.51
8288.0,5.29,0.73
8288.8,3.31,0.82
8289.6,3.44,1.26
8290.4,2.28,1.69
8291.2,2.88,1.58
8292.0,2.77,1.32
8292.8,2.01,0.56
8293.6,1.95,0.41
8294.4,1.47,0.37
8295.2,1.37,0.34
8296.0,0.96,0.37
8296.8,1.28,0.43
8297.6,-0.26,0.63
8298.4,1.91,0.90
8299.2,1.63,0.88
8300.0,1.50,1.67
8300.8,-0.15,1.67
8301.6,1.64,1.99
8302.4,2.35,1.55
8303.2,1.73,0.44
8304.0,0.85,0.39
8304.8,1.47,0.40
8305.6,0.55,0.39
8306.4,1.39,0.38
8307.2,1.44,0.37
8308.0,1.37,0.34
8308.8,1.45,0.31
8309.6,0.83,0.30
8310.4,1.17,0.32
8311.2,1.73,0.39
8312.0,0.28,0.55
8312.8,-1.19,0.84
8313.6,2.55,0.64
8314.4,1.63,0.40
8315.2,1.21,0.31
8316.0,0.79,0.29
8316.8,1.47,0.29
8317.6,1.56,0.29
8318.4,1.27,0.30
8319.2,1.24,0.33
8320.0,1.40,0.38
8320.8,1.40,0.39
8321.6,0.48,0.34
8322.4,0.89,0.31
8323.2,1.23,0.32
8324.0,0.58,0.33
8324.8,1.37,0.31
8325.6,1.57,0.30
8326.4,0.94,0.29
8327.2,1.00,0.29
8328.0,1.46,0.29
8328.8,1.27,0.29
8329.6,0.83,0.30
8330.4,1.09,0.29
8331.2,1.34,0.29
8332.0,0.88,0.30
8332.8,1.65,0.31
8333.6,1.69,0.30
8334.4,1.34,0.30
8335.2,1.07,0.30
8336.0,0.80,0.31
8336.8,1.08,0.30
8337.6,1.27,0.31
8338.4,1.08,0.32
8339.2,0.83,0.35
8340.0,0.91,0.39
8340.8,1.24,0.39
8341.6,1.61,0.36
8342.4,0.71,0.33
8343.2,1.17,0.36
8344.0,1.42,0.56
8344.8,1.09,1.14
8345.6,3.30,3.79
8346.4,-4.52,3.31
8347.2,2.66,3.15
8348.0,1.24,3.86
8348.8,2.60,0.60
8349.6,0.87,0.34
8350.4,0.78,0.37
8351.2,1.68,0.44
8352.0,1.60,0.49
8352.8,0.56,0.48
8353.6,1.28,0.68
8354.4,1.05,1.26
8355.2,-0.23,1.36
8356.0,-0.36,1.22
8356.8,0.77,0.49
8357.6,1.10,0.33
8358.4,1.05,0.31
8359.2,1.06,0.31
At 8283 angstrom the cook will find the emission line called H-beta 4861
